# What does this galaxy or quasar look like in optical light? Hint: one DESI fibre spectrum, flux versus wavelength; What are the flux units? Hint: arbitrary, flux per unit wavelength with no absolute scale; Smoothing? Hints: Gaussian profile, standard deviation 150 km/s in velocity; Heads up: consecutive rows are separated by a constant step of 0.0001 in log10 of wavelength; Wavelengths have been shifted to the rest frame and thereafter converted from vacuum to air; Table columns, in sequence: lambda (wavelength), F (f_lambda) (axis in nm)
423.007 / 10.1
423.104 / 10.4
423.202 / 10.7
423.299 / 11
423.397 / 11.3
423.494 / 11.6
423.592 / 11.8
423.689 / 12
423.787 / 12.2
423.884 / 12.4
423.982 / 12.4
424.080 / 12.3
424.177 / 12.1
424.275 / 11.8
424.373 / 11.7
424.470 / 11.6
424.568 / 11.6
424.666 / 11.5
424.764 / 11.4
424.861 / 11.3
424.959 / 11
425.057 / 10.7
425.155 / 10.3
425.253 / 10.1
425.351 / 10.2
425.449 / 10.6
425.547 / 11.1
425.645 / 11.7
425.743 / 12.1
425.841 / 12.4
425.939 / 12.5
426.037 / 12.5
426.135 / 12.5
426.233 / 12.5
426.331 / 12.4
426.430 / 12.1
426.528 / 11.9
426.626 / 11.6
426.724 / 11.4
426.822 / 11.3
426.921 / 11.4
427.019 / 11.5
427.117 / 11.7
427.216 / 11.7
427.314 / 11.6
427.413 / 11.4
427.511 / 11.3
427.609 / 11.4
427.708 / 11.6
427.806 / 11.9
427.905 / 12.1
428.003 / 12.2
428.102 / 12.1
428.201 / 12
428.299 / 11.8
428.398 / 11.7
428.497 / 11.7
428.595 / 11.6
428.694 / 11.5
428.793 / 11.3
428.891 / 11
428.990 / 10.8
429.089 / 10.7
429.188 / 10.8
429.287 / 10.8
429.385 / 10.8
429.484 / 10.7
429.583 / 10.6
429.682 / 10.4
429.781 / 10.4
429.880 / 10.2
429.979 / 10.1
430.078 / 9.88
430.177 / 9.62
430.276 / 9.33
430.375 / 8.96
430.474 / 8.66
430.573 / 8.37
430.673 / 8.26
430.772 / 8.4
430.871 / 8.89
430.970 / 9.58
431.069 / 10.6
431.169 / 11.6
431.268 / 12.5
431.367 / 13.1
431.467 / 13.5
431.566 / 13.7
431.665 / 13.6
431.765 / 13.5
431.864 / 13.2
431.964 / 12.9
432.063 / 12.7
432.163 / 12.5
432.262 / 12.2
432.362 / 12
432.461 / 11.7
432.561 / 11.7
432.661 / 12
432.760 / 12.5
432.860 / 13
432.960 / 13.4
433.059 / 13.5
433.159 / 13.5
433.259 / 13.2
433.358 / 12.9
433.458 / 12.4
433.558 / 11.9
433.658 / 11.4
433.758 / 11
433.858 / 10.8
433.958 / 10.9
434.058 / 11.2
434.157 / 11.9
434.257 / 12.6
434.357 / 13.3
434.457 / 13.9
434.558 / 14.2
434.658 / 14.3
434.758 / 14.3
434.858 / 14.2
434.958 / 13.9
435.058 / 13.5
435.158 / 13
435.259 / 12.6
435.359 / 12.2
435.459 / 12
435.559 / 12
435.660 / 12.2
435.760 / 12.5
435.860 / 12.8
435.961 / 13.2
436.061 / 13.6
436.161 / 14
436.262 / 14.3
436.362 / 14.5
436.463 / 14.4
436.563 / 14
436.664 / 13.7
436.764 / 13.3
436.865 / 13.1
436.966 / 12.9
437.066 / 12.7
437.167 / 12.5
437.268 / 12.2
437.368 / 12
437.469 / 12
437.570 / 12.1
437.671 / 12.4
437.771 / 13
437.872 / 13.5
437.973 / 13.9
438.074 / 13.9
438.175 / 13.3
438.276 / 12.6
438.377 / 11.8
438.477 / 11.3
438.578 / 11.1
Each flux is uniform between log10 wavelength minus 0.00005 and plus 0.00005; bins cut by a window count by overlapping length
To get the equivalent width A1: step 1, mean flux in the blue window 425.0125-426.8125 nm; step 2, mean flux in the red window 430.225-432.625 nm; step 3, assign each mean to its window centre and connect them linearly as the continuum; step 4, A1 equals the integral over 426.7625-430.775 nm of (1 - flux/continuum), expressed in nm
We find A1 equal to 0.21 nm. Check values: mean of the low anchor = 11.6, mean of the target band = 10.8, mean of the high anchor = 11.3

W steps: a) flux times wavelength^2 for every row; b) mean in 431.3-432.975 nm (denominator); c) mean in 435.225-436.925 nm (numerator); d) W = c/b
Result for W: 1.05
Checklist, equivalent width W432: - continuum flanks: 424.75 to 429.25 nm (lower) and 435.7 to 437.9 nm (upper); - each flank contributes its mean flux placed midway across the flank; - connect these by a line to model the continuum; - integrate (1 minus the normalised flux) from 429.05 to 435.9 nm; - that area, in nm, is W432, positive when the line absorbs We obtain 0.34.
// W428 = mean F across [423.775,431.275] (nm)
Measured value 11.1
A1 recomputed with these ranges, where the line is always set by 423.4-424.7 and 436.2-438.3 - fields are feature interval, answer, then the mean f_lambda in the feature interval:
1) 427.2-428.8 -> 0.07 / 11.7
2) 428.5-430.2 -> 0.23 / 10.7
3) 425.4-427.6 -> 0.07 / 11.8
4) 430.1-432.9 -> 0.28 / 11.4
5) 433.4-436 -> 0.06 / 12.6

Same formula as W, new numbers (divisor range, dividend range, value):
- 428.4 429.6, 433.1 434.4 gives 1.12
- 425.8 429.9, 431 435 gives 1.13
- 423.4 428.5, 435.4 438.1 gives 1.17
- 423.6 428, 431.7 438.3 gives 1.15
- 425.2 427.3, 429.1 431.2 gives 0.86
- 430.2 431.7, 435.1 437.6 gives 1.26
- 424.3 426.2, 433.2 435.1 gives 1.16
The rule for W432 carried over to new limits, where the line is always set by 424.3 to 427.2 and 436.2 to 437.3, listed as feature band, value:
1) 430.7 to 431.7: 0.08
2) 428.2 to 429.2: 0.06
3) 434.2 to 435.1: -0.05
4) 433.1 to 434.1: 0.07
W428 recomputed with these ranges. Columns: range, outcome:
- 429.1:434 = 11.4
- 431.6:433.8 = 12.6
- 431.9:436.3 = 12.7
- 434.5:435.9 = 13.1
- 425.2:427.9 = 11.6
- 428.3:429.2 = 11.3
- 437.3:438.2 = 12.9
